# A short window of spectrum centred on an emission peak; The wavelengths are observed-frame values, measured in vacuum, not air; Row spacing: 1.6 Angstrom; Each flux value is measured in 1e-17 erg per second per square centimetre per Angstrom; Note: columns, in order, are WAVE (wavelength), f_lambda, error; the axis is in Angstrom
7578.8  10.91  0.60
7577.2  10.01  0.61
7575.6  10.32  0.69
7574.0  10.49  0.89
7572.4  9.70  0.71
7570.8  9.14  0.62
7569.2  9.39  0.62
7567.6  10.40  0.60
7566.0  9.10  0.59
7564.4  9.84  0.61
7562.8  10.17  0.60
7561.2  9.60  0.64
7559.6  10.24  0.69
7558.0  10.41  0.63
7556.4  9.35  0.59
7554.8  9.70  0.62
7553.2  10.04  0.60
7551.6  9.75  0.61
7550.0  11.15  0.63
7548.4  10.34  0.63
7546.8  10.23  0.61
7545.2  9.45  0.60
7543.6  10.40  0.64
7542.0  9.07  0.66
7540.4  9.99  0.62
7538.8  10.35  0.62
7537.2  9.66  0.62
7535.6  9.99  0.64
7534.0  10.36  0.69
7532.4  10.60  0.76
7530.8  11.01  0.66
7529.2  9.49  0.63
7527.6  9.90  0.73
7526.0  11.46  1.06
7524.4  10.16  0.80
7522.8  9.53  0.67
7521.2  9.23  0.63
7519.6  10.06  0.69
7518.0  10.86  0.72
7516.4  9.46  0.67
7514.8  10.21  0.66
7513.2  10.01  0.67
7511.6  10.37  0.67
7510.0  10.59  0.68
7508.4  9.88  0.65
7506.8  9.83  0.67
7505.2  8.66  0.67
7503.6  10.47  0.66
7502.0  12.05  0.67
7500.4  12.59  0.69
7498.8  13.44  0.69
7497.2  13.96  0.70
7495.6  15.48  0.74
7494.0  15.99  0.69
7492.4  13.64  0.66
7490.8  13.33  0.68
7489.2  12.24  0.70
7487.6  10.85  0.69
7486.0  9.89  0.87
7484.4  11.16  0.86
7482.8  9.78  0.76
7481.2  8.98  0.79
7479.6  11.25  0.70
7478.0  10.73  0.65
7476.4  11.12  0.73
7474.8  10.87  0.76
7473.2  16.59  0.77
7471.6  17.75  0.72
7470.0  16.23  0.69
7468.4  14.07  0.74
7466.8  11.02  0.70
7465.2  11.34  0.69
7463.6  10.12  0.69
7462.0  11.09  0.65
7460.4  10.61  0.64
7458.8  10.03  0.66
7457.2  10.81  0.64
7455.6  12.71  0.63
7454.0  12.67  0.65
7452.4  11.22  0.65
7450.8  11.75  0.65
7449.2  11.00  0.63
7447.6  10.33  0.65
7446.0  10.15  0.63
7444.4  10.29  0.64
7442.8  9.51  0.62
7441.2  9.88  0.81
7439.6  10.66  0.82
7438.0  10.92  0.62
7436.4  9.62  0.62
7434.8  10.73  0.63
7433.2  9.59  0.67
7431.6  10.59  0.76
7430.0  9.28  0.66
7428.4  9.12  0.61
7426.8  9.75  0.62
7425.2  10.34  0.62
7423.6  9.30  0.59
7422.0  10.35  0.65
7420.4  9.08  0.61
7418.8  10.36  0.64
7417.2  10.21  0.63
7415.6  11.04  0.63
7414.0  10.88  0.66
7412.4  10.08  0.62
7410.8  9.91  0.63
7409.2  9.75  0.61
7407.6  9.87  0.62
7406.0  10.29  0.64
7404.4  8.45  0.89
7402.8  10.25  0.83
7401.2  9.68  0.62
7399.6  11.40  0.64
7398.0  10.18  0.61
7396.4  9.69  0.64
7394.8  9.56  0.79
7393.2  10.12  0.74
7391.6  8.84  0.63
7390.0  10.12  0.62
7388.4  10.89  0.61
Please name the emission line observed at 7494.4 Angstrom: [N II] 6583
